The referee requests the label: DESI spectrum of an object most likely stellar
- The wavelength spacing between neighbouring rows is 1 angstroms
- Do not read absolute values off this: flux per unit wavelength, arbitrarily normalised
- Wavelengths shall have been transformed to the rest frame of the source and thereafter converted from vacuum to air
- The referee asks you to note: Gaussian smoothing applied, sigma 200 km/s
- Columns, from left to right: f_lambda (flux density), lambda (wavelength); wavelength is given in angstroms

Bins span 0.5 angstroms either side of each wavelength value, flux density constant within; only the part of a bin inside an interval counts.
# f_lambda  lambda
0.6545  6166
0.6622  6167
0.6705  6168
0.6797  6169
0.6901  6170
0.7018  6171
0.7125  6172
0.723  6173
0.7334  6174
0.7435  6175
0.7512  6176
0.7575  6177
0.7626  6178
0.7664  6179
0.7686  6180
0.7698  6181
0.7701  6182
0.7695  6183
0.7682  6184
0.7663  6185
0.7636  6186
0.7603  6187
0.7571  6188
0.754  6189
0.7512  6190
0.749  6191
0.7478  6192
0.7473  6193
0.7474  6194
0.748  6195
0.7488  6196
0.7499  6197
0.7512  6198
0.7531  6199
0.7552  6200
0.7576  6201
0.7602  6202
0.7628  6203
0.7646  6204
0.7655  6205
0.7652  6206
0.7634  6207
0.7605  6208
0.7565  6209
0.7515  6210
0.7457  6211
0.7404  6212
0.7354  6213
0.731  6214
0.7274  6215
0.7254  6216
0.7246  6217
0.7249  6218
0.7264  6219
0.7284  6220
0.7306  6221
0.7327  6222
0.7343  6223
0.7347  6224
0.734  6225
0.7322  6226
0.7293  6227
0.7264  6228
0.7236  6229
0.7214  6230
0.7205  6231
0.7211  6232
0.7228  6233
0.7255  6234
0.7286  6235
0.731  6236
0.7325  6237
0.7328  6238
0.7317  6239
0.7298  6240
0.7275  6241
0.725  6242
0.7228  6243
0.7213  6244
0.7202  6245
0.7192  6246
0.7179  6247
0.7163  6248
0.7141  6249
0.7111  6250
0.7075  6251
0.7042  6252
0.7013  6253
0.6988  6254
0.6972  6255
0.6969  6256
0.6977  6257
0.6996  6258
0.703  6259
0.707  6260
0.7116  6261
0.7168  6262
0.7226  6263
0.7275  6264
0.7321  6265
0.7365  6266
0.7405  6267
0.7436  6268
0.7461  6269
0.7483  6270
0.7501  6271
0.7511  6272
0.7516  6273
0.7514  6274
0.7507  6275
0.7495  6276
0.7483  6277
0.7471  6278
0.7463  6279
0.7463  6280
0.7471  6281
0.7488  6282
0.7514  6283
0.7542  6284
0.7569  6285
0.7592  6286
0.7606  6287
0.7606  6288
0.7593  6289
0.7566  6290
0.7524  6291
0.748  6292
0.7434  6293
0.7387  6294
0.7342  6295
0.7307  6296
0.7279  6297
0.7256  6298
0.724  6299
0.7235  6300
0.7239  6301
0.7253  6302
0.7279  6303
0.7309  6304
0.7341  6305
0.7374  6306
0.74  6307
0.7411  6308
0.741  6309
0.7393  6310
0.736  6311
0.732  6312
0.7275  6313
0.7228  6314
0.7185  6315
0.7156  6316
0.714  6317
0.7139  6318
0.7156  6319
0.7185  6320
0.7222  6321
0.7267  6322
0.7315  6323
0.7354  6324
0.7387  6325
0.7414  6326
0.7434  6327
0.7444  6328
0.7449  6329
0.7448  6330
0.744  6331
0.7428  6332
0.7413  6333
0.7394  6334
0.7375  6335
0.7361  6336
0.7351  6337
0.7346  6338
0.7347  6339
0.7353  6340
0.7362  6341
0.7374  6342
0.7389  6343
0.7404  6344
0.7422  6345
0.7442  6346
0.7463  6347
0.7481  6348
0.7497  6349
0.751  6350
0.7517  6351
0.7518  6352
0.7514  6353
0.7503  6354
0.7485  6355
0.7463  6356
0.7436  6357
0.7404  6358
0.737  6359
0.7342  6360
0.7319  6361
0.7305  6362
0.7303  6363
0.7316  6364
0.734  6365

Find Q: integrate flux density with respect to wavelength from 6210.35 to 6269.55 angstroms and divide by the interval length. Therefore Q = 0.723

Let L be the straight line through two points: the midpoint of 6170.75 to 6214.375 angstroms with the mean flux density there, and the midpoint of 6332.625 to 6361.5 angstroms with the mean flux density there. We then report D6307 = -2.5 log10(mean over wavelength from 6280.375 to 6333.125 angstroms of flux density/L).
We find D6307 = 0.01 mag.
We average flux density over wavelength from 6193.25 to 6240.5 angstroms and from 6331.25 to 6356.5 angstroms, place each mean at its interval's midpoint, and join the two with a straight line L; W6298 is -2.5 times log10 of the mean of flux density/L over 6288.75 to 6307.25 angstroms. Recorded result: 0.009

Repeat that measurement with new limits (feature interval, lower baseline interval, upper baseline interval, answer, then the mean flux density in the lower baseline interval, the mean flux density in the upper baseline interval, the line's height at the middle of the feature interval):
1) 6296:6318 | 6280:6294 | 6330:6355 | 0.03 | 0.753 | 0.743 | 0.749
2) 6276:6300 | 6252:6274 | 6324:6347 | -0.03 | 0.723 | 0.74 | 0.729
